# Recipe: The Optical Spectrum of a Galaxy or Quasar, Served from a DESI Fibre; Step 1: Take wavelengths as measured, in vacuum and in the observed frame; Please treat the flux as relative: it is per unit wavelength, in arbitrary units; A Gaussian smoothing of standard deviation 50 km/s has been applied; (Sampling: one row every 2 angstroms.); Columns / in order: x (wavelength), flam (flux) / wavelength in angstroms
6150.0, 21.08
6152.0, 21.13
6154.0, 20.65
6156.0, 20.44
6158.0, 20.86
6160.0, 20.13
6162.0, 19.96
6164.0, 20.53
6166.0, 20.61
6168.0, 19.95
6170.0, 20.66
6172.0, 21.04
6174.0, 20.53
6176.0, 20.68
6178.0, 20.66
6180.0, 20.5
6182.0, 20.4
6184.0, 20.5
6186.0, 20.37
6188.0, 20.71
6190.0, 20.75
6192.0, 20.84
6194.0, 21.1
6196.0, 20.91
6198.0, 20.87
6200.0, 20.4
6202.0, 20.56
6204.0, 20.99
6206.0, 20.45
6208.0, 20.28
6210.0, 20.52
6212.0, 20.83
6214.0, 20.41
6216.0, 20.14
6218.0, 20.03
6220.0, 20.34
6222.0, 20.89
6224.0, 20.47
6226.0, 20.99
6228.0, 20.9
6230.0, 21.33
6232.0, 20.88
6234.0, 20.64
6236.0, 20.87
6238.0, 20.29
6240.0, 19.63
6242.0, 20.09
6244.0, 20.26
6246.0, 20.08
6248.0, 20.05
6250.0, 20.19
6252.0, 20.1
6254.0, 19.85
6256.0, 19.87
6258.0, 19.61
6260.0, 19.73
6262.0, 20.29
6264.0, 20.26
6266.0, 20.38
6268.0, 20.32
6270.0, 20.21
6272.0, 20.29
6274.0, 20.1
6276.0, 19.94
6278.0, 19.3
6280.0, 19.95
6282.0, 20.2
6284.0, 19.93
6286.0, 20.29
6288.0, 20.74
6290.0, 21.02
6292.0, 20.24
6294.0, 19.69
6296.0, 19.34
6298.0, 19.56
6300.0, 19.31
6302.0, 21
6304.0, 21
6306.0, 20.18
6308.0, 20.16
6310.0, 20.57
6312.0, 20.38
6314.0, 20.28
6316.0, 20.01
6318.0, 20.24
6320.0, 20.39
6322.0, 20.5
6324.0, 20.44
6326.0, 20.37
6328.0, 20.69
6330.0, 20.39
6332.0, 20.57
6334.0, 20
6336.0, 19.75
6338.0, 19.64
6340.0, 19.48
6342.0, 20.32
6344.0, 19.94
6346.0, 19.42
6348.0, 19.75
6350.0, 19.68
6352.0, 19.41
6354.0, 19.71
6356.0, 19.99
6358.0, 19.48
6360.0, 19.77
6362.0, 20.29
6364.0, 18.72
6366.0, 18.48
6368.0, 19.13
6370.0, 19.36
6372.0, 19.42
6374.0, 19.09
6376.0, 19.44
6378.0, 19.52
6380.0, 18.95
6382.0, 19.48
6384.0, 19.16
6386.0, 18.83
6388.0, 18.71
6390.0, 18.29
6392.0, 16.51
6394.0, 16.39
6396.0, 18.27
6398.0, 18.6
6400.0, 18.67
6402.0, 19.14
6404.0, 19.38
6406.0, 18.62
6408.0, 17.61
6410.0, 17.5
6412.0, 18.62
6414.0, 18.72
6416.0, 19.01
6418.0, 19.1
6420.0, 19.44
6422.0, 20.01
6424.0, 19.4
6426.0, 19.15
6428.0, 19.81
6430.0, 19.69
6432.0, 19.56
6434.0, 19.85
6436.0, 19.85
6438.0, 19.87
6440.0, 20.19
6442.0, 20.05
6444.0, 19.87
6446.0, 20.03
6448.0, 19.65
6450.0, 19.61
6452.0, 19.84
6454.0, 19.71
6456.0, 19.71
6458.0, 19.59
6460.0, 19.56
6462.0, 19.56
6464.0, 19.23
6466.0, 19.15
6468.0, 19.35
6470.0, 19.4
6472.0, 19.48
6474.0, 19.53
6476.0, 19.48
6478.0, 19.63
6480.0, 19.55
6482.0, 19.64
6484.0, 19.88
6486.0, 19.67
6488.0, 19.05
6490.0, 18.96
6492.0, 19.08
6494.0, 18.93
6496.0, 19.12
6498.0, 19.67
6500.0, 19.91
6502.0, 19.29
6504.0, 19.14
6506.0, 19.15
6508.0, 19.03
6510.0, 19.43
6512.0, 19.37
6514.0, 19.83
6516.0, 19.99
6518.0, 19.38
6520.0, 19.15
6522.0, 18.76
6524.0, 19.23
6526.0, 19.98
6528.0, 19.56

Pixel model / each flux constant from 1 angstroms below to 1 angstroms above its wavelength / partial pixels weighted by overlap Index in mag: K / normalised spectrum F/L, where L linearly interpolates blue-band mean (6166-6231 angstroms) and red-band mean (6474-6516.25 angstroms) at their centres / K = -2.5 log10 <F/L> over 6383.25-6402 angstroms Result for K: 0.09 mag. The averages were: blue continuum 20.6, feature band 18.2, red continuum 19.4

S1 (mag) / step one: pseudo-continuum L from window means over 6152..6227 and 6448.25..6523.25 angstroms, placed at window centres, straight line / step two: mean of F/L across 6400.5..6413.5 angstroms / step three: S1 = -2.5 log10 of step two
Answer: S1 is 0.07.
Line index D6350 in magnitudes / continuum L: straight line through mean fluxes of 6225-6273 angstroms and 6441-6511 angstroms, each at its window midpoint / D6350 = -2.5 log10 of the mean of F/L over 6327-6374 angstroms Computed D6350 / 0.01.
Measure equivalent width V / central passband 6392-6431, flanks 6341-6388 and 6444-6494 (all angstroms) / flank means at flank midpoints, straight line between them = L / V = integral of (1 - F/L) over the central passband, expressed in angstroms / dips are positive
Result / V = 1.5 angstroms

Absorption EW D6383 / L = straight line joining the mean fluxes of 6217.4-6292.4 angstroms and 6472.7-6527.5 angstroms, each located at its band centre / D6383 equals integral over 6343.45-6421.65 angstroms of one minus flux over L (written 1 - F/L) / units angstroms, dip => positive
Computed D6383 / 3.38 angstroms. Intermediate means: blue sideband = 20.3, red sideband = 19.4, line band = 19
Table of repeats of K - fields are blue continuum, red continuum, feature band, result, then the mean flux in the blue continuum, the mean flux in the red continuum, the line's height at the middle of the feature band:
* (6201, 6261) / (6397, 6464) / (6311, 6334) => -0.02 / 20.4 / 19.4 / 19.9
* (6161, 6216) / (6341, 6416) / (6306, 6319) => -0.04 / 20.6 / 19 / 19.5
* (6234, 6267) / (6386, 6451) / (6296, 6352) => -0.03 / 20.1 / 19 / 19.6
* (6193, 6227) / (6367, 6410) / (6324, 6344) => -0.05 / 20.6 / 18.7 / 19.3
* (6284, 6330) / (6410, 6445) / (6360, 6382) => 0.03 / 20.3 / 19.5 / 19.9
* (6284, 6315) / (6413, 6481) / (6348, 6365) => 0.02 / 20.2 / 19.6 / 20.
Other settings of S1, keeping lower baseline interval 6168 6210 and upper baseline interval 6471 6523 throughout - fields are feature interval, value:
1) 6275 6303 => 0.01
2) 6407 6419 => 0.07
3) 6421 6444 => -0.01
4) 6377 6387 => 0.04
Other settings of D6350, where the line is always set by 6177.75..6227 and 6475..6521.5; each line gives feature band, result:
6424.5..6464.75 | -0.01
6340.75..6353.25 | 0.01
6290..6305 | 0.01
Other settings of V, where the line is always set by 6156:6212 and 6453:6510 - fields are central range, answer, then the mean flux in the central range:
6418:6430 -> 0.1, 19.5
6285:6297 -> 0.0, 20.2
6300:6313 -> -0.2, 20.5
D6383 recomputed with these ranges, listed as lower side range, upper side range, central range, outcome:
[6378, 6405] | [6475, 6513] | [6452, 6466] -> -0.3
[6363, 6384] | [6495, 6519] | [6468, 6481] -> -0.1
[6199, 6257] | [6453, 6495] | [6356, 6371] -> 0.4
